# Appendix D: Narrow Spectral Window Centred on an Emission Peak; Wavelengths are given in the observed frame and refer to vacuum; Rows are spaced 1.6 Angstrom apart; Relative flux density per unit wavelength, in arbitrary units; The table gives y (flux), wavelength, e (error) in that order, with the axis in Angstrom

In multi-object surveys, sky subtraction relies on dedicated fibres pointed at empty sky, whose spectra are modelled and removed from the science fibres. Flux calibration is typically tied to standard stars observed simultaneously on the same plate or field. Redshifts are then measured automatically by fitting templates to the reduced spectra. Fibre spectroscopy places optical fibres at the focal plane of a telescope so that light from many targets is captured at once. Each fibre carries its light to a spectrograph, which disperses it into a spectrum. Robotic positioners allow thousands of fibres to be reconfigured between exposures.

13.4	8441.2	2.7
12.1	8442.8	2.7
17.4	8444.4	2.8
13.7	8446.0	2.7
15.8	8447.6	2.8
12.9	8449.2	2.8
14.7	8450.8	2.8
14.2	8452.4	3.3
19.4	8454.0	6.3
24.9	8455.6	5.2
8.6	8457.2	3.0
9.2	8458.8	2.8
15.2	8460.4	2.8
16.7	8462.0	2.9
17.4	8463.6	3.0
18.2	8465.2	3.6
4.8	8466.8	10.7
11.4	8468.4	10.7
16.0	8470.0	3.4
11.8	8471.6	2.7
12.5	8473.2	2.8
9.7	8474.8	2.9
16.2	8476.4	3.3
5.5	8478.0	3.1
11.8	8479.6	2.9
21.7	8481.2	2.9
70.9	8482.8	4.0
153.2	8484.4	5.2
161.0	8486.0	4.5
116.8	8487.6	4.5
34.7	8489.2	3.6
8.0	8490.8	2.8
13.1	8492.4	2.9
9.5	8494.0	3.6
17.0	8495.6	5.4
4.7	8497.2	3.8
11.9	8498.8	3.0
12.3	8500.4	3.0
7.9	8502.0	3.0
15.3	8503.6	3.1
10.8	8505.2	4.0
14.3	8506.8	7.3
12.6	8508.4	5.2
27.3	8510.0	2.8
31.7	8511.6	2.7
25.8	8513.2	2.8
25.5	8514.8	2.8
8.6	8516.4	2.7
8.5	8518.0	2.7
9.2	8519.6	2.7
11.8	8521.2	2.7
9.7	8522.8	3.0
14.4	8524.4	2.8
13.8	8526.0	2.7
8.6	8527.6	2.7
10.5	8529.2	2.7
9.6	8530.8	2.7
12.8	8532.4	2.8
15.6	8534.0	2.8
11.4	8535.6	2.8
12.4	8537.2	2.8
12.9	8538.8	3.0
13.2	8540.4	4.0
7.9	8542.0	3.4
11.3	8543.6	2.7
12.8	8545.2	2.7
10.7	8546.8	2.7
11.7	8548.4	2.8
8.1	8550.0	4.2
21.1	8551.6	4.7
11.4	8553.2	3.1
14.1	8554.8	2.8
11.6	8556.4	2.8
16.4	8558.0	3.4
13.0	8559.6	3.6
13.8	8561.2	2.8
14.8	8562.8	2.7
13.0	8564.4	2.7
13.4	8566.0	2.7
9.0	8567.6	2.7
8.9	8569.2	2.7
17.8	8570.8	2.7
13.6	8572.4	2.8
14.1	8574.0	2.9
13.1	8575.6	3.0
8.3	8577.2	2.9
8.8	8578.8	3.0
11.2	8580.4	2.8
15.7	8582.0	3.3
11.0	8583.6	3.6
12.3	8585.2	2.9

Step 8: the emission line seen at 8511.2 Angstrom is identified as [N II]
